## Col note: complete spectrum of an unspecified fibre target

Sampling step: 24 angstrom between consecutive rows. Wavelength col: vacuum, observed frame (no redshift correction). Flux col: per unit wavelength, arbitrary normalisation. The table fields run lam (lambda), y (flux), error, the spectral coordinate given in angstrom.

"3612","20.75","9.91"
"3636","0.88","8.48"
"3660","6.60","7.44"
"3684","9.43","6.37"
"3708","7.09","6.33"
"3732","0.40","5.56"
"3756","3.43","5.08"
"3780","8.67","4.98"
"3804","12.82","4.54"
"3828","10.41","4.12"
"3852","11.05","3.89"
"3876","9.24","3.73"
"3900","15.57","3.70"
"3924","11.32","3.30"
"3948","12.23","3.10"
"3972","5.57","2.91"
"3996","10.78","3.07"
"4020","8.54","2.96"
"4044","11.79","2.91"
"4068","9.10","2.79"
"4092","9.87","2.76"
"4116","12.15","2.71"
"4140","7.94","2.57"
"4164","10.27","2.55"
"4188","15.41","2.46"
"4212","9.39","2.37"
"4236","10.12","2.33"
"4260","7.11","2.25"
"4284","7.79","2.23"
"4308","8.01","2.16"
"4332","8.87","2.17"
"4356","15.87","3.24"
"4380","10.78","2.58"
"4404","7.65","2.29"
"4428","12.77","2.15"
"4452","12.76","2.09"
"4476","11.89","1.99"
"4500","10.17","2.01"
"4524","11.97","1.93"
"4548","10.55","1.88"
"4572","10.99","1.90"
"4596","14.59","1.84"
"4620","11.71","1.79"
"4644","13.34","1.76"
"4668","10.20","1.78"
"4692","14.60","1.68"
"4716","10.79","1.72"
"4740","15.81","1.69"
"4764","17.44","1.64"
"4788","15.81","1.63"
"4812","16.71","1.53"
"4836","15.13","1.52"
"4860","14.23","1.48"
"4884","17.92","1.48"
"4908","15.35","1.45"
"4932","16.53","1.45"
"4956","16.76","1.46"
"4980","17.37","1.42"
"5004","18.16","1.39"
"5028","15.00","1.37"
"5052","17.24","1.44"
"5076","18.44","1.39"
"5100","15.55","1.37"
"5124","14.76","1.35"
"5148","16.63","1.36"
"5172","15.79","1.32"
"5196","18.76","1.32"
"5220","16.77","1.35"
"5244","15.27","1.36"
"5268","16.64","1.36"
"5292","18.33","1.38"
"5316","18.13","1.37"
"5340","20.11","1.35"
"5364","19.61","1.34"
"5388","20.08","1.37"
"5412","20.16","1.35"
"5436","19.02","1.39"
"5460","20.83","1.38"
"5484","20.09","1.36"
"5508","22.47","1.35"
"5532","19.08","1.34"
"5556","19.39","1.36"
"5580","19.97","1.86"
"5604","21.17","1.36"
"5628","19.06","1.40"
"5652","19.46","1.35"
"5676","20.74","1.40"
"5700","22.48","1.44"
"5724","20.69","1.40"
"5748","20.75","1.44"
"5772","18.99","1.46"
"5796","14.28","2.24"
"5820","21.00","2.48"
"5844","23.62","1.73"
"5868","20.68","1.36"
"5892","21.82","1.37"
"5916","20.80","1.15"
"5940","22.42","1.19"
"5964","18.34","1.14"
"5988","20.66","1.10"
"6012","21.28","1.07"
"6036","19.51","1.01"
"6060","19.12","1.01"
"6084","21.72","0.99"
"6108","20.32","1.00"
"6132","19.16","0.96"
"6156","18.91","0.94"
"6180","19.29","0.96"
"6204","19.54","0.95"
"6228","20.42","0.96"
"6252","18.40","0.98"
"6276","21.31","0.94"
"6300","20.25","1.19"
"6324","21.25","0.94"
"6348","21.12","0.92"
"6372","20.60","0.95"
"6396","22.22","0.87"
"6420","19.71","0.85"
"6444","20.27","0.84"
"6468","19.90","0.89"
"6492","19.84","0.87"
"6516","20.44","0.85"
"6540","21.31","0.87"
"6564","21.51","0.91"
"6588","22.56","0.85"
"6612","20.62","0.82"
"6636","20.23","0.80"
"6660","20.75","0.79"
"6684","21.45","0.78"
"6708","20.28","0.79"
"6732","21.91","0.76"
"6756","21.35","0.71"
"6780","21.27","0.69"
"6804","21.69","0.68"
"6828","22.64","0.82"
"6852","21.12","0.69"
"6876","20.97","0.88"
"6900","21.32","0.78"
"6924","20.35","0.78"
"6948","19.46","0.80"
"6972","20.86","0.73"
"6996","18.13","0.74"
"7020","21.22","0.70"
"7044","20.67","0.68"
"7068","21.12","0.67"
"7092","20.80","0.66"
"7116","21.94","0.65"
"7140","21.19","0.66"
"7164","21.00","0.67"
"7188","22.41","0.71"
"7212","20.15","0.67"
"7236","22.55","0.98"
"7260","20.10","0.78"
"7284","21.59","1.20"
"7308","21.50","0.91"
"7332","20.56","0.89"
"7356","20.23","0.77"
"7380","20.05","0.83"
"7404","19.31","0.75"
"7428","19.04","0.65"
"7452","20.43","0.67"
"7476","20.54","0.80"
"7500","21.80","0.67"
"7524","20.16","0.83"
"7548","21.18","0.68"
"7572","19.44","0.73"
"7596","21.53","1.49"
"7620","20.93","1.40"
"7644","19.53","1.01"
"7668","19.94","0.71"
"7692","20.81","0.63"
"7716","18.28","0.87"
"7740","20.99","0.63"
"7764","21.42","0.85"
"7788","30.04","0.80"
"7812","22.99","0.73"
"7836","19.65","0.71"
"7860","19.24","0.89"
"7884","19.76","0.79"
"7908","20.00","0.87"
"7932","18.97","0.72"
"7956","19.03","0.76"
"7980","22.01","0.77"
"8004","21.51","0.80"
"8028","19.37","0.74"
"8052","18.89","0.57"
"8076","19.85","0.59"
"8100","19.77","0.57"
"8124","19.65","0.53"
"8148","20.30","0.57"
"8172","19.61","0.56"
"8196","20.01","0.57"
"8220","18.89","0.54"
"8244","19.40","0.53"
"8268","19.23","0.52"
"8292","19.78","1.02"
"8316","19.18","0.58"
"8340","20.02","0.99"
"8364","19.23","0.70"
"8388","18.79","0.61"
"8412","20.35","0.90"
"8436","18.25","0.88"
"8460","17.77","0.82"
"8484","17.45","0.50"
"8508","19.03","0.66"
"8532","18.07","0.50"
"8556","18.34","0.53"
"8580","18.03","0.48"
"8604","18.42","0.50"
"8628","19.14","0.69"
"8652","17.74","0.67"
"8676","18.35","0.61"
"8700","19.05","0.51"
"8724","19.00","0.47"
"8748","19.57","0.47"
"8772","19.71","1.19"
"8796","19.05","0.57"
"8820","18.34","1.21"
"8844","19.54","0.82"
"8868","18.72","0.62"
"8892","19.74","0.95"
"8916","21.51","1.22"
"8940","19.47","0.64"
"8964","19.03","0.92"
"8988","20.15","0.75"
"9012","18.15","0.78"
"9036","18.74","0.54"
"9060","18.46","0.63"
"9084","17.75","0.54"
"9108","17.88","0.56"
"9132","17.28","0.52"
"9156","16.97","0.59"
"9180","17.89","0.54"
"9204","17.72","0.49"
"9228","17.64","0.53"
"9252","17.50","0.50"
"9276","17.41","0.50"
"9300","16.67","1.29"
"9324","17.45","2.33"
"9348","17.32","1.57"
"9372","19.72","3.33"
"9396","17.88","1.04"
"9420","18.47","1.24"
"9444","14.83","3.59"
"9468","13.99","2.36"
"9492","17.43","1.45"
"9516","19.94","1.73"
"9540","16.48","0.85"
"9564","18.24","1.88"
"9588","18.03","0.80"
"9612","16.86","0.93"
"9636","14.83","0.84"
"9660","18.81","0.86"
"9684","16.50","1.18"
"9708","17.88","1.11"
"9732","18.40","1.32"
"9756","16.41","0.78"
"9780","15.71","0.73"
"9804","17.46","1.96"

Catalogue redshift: 0.187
